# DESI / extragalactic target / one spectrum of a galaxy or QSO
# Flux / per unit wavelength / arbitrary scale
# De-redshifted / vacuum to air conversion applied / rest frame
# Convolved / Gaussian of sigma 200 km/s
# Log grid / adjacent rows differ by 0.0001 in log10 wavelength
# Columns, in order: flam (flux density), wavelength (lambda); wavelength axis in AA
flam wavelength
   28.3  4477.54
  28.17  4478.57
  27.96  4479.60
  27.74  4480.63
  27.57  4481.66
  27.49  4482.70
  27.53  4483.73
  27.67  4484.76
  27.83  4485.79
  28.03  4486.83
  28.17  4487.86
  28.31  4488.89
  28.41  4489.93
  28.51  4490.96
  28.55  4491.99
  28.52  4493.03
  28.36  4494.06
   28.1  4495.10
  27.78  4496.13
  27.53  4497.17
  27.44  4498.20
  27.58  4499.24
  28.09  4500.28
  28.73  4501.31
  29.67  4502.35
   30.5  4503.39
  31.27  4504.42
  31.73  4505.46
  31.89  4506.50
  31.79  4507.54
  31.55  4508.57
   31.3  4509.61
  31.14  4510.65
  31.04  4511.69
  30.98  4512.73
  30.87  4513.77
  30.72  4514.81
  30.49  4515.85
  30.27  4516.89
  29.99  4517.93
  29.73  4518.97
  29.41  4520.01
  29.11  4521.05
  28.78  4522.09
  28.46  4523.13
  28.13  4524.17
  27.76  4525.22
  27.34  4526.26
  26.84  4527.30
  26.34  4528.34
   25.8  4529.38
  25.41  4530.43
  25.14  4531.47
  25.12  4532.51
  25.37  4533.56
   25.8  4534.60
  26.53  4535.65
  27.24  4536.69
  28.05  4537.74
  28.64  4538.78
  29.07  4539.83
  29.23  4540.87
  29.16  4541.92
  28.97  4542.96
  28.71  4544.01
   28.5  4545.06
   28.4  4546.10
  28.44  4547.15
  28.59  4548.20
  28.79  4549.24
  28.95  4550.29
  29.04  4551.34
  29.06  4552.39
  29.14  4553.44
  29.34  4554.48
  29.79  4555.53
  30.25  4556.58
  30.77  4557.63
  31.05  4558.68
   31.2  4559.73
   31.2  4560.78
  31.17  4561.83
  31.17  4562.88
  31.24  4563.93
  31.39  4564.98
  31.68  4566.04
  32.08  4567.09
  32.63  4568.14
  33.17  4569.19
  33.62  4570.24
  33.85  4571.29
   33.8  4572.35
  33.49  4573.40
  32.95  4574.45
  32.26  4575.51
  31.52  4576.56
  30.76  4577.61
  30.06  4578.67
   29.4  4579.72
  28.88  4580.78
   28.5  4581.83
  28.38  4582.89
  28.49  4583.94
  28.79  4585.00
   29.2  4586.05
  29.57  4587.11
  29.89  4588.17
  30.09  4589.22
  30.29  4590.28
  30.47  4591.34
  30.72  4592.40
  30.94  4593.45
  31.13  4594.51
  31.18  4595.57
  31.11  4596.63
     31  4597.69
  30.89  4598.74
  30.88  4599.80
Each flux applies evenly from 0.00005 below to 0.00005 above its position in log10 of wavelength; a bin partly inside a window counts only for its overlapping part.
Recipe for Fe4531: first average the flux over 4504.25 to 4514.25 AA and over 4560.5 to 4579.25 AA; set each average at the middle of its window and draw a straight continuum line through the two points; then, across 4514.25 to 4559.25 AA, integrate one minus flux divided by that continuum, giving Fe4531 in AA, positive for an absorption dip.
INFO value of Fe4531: 4.7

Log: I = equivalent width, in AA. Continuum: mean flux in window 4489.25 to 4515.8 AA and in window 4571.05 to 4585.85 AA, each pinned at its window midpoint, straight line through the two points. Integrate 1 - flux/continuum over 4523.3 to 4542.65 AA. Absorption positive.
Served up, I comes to 1.9 AA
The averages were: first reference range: 29.7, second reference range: 30.7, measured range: 27.1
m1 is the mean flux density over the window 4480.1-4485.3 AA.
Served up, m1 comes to 27.6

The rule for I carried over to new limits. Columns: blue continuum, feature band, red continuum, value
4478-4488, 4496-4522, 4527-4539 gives -2.9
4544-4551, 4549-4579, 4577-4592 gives -2.3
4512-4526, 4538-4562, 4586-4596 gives 0.4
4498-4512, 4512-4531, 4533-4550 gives 0.4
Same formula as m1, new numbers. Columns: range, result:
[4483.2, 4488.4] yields 27.9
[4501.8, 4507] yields 31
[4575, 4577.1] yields 32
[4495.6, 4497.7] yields 27.7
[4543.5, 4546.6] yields 28.6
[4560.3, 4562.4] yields 31.2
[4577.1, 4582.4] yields 29.5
